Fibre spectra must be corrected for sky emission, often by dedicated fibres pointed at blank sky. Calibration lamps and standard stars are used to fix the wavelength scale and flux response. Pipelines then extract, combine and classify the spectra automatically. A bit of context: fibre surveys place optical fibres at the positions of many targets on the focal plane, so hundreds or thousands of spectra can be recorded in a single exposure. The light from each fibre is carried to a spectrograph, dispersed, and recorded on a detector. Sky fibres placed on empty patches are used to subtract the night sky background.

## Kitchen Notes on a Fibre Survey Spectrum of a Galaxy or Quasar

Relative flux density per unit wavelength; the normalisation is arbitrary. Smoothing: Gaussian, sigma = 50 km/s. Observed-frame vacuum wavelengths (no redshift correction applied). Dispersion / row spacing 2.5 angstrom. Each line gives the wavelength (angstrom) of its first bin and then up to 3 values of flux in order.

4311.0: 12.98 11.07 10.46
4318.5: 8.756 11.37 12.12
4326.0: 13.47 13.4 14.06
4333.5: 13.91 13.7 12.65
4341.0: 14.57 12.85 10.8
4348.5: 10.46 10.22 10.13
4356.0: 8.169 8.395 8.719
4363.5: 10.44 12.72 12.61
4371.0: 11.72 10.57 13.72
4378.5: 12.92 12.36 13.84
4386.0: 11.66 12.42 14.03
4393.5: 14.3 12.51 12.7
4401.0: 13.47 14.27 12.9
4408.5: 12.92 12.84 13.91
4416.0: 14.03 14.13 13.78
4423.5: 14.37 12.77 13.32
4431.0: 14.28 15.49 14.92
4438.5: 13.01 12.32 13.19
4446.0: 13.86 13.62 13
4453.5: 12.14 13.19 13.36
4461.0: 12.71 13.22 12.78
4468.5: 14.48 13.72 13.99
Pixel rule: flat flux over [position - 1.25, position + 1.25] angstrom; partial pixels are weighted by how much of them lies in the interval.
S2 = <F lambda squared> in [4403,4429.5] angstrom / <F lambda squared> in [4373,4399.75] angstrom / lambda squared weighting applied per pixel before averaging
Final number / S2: 1.1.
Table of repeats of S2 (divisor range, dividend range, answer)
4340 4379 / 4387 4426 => 1.24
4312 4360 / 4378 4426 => 1.18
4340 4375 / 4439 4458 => 1.25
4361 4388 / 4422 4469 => 1.15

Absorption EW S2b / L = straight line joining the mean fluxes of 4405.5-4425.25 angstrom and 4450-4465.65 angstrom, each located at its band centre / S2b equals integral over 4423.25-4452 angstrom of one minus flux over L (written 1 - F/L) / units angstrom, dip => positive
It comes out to -0.9 angstrom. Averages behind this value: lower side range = 13.6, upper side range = 12.9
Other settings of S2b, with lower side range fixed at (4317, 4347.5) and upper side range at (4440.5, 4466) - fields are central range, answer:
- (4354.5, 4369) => 3.04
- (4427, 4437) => -1.13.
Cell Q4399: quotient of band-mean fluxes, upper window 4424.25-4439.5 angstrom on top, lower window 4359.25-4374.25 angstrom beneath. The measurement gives 1.3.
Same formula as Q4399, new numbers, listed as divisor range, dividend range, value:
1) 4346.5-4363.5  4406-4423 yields 1.43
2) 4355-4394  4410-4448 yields 1.17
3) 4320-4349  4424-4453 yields 1.06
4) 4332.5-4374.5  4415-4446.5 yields 1.22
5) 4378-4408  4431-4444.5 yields 1.06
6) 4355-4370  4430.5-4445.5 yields 1.35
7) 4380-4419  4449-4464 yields 0.98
